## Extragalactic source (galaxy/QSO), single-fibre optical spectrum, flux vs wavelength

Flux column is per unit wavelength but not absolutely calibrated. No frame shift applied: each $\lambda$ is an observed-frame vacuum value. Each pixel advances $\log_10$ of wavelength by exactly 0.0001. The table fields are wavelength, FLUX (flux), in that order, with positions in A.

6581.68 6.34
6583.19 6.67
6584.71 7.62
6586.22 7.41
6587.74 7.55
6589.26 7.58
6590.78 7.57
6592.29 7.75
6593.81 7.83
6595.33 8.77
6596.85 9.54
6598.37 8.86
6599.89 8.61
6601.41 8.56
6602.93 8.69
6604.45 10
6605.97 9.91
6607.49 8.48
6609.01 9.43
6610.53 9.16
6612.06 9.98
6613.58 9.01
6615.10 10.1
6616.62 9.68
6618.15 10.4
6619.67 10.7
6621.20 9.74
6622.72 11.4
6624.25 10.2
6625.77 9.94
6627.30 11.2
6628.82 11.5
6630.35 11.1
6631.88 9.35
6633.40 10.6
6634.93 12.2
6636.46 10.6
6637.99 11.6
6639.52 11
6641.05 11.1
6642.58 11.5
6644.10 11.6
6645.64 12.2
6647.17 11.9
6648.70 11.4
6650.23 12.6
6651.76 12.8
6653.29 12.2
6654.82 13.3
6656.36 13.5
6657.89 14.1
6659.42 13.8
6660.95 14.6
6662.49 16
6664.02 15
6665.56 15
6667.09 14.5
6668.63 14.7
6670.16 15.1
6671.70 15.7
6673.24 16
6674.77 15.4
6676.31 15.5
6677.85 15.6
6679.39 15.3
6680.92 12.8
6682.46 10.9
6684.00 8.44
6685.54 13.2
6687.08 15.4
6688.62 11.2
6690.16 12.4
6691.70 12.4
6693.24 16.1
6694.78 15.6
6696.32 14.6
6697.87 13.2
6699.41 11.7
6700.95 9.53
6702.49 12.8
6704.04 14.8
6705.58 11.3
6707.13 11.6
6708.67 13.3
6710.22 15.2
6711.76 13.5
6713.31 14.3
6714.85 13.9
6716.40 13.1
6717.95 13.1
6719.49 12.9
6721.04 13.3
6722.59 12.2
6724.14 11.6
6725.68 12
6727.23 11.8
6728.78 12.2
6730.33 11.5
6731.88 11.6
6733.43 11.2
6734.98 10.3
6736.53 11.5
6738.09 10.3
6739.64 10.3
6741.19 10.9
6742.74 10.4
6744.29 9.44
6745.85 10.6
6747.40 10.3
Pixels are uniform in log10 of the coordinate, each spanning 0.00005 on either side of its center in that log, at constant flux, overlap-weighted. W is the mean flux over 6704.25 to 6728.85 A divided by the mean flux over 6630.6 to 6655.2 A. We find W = 1.1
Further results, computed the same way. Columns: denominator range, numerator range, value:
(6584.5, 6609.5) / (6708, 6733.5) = 1.51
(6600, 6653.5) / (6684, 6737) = 1.20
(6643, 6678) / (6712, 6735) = 0.89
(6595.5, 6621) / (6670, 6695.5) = 1.47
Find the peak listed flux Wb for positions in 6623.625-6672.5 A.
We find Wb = 16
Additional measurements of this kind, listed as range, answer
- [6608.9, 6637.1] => 12.2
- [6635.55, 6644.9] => 11.6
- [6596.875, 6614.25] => 10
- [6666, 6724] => 16.1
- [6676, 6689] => 15.6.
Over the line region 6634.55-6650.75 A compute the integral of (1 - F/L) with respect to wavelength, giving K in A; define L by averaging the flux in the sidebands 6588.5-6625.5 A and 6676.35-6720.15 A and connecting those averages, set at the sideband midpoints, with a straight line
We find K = -1.2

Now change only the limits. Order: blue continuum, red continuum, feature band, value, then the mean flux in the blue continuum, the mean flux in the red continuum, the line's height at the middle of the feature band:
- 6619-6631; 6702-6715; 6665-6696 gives -3.9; 10.7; 13.4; 12.5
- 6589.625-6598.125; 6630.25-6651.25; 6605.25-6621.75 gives -0.2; 8.29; 11.4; 9.58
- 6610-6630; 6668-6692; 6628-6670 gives -2.2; 10.3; 13.8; 12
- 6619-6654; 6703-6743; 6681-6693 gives -0.4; 11.2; 12.3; 11.8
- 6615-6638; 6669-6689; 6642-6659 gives -0.5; 10.6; 14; 12.1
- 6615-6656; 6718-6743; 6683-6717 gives -4.7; 11.2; 11.6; 11.5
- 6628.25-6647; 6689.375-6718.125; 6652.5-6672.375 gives -4.0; 11.2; 13.3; 12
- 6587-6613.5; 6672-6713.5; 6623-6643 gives -1.0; 8.73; 13.4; 10.4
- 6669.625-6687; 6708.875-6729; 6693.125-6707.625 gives 0.5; 14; 13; 13.5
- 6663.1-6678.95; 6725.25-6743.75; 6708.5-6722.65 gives -1.4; 15.3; 11.1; 12.4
